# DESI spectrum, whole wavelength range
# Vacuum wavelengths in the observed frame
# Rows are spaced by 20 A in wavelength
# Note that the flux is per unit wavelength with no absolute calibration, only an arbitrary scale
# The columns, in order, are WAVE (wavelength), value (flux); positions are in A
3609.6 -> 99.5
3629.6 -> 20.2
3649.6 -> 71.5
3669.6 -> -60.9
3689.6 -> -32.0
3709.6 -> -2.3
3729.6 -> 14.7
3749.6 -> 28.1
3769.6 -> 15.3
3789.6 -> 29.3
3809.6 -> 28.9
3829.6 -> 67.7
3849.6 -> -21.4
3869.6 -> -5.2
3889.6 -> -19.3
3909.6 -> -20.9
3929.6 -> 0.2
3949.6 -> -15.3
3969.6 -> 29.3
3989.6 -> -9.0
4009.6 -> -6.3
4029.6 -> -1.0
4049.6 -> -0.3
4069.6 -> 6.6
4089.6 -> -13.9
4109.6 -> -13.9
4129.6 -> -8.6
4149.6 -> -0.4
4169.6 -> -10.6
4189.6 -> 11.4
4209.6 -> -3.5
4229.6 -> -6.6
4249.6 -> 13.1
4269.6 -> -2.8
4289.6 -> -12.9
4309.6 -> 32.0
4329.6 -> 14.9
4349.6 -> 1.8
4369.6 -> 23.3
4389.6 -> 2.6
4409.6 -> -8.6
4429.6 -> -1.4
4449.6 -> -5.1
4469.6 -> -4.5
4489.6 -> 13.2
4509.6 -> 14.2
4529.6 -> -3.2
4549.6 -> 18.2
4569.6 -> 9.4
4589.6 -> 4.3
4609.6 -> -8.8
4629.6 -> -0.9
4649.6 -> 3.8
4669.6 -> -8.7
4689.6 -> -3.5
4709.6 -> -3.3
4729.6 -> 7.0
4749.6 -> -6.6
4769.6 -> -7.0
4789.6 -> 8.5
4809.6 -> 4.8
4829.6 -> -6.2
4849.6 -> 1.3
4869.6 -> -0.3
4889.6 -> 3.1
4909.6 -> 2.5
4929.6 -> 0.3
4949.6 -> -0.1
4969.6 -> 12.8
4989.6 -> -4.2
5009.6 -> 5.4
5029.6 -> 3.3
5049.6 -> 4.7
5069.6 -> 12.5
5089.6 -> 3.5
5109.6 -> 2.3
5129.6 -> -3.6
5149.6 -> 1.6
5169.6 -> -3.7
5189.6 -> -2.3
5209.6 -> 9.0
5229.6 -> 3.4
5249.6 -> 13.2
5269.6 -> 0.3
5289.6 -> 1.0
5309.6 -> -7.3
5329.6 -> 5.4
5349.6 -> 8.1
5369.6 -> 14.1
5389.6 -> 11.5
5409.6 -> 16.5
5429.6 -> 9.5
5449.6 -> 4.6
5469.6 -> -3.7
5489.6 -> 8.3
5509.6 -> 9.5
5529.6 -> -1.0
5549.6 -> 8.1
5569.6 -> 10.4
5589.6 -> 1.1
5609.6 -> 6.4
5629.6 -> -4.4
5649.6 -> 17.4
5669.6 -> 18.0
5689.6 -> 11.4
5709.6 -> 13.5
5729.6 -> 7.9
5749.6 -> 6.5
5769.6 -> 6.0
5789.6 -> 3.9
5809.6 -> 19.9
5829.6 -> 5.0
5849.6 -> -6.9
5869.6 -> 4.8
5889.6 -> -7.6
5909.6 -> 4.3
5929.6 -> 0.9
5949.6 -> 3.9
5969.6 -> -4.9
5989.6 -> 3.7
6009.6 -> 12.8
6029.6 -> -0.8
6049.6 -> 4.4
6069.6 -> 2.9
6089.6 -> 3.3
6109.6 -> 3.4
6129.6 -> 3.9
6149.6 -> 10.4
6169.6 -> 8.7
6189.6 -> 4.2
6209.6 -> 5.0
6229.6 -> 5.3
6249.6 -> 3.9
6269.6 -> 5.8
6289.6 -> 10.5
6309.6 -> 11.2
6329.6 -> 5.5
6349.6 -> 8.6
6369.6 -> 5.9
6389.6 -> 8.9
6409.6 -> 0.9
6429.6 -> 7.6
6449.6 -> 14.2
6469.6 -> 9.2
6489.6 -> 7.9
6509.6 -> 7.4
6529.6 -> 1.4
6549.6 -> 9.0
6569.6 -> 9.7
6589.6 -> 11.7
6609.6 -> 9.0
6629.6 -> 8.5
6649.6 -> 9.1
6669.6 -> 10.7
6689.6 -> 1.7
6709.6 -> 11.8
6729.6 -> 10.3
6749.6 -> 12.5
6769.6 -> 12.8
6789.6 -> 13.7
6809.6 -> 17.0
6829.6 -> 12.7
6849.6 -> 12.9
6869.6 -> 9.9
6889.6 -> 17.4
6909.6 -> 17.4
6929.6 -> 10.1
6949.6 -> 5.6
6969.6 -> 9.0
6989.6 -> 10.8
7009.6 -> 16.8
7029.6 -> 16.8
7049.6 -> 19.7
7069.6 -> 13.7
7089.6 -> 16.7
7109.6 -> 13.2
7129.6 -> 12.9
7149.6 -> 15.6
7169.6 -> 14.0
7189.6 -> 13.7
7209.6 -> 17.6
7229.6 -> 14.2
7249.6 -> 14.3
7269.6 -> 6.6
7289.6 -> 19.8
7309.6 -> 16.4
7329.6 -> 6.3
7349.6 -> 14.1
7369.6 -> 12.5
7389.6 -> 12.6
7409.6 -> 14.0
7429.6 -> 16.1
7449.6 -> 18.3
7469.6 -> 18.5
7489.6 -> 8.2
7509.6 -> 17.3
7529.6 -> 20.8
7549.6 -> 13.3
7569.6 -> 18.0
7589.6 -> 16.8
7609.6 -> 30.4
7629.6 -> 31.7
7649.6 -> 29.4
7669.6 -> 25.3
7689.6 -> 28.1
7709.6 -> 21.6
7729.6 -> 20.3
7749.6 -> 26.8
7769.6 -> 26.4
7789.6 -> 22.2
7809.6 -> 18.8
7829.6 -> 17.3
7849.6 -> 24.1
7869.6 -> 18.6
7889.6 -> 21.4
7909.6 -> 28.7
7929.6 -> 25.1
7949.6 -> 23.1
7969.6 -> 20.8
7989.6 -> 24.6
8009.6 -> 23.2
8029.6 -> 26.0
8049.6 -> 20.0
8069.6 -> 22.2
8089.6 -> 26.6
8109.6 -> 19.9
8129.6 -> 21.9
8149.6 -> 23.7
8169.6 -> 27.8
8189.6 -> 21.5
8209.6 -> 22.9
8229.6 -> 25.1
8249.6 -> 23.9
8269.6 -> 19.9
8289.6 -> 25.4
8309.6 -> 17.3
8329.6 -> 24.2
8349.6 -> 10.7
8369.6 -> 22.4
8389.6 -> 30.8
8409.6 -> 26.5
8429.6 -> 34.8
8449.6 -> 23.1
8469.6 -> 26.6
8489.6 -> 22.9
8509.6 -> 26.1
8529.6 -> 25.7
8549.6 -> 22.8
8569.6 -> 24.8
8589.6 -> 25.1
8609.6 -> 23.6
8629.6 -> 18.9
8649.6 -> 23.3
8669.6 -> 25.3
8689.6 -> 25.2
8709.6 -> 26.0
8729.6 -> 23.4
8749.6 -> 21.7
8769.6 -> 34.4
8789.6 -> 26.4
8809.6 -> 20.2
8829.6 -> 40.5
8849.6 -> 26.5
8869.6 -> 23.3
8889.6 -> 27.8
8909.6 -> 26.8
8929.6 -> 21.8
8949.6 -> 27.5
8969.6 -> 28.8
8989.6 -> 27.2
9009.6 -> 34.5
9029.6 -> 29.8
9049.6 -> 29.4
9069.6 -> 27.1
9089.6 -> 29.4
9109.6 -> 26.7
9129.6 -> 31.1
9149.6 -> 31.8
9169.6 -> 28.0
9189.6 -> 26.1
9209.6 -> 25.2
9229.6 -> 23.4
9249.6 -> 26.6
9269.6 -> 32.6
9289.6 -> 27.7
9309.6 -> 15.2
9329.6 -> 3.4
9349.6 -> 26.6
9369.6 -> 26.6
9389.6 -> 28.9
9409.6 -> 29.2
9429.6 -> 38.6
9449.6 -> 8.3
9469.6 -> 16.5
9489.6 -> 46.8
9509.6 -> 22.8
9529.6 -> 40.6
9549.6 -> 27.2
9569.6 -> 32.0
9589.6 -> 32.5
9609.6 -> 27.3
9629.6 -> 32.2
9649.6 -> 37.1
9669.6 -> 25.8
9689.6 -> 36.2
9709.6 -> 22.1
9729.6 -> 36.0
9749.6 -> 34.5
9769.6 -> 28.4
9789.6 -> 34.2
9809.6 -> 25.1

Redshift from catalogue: 0.70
